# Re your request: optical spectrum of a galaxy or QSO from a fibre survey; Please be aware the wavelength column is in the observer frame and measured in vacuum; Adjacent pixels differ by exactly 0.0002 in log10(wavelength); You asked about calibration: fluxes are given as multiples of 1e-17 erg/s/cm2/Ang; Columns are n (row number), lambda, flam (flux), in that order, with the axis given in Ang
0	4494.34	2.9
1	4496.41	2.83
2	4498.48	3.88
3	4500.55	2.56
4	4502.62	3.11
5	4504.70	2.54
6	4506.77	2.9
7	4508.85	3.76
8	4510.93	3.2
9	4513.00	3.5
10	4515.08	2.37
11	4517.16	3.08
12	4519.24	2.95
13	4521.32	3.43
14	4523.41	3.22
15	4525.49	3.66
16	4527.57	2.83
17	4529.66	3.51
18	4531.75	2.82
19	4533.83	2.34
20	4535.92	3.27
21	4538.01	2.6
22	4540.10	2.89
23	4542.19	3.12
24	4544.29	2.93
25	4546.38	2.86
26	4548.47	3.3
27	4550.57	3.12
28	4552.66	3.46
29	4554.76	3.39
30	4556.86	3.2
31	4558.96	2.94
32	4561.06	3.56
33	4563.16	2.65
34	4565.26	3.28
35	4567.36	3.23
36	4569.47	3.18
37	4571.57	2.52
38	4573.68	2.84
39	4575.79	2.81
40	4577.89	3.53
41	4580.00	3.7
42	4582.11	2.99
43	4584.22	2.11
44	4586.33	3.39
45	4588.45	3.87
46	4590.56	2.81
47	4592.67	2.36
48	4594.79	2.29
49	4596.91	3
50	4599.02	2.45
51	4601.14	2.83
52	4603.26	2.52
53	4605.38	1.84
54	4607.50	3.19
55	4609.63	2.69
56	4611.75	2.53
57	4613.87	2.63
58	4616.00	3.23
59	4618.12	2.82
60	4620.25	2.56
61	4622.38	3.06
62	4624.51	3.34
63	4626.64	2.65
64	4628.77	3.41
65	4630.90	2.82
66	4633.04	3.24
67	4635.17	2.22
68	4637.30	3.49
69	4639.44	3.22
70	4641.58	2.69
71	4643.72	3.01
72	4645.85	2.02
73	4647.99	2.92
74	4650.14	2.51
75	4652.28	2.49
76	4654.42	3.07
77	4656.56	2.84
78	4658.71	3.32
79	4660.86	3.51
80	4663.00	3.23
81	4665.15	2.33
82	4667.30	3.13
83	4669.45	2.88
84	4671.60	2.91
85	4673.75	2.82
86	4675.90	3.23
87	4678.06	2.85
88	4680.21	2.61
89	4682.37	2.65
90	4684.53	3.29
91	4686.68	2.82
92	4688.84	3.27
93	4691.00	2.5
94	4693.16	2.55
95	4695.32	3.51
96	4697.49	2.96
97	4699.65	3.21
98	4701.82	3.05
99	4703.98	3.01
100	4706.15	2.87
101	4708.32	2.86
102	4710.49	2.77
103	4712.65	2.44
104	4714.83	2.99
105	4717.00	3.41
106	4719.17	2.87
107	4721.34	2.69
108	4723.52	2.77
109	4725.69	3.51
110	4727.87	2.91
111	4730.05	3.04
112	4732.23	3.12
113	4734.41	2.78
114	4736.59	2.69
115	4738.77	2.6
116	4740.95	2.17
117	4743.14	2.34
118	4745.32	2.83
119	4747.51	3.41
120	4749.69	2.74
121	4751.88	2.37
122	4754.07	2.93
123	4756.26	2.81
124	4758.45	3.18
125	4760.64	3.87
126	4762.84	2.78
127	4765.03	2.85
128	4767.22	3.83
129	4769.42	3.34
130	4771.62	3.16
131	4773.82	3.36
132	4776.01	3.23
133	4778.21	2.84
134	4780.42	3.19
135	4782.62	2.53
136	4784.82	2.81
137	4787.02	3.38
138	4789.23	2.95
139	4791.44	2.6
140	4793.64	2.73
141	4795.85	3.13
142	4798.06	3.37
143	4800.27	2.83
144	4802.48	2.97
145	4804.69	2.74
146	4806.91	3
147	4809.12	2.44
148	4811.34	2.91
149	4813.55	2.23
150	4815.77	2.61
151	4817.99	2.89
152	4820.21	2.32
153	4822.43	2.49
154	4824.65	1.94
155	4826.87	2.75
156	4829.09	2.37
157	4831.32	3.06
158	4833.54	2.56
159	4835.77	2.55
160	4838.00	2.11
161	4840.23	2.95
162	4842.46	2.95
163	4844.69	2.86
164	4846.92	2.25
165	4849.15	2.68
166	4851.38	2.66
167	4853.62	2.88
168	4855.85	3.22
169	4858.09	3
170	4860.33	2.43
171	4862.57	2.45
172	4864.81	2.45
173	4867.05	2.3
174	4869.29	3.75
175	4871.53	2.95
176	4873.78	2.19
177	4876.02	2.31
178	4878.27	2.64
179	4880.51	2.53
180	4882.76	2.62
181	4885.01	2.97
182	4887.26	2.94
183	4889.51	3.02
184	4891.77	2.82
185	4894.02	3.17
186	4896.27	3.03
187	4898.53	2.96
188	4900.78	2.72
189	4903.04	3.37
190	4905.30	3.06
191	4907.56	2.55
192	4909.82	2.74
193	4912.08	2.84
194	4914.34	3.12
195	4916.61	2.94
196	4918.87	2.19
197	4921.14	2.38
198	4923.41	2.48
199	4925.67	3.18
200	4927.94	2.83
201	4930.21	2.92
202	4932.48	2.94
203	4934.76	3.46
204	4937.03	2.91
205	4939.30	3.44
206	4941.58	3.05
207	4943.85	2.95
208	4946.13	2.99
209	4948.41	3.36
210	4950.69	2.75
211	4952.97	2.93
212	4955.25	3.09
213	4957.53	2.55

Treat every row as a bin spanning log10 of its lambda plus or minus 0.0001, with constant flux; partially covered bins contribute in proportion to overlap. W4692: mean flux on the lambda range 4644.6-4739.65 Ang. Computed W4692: 2.91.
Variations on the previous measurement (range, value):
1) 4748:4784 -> 3.07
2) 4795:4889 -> 2.7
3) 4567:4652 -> 2.86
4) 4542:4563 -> 3.17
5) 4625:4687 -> 2.91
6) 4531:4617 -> 2.93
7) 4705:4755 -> 2.83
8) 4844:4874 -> 2.73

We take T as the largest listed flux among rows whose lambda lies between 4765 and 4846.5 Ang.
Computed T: 3.83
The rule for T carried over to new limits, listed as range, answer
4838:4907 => 3.75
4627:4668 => 3.51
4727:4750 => 3.41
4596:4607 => 3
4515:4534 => 3.66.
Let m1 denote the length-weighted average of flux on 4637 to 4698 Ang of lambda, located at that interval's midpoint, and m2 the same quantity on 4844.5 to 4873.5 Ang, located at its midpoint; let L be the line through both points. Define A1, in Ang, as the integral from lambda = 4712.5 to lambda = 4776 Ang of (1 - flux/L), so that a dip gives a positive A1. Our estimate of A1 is -2.9 Ang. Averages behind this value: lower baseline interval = 2.91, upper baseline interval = 2.74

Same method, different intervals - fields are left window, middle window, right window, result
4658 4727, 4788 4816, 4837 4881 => -0.4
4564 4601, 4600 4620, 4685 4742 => 1.7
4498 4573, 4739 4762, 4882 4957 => 1.1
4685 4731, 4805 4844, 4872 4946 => 4.0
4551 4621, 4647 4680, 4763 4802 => 0.5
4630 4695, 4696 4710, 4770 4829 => -0.6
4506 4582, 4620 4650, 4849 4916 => 1.3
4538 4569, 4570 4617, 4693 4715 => 3.8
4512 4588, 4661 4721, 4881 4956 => 1.7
